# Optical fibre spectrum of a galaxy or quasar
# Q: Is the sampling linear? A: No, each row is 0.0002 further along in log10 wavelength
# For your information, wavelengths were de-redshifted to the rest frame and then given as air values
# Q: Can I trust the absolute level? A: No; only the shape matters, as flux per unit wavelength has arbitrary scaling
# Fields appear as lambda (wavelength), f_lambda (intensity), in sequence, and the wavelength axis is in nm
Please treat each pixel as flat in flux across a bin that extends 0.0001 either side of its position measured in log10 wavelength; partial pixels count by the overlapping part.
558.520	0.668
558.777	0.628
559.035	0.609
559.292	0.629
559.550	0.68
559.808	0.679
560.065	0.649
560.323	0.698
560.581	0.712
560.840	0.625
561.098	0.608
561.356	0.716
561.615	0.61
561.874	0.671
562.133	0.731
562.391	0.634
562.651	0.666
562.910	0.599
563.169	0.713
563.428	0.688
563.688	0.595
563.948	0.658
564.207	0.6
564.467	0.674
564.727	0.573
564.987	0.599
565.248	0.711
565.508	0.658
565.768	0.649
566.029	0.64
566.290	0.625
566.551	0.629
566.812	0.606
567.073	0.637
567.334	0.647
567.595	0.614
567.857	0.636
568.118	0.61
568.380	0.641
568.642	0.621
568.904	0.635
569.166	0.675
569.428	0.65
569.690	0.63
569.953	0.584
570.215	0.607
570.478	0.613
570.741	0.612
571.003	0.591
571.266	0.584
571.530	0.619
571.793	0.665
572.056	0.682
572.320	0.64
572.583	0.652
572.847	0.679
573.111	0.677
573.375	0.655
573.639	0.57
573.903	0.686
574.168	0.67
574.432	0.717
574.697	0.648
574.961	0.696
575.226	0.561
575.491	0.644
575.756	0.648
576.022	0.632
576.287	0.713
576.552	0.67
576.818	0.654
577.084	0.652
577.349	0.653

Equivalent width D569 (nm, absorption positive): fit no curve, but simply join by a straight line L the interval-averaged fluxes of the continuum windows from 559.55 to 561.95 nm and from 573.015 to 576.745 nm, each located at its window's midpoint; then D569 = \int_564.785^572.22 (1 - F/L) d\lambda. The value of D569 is 0.33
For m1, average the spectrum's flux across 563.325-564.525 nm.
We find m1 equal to 0.64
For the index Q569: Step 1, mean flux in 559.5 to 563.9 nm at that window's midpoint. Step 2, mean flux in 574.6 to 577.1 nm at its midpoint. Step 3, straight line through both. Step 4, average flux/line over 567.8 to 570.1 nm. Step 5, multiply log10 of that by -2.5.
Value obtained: 0.04 mag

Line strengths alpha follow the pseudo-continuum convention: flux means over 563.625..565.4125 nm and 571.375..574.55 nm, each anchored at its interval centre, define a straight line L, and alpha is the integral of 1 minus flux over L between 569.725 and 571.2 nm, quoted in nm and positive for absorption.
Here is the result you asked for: 0.11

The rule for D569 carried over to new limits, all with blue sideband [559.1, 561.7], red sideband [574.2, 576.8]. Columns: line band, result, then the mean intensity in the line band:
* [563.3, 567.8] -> 0.166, 0.635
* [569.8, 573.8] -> 0.183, 0.629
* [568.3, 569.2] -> 0.027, 0.64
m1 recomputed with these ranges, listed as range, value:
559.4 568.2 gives 0.648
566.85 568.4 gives 0.629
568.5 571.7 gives 0.619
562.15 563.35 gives 0.662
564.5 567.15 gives 0.634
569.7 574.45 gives 0.637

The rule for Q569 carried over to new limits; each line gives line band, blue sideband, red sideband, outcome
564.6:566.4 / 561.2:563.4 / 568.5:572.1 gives 0.024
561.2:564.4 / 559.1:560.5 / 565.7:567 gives -0.012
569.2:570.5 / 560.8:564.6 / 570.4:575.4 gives 0.043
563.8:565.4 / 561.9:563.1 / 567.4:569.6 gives 0.028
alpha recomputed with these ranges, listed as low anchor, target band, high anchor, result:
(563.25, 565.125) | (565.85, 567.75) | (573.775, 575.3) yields 0.029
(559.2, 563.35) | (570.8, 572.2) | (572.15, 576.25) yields 0.060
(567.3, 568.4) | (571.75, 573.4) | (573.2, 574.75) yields -0.034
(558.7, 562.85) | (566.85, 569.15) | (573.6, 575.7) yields 0.084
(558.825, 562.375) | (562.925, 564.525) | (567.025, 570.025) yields 0.000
